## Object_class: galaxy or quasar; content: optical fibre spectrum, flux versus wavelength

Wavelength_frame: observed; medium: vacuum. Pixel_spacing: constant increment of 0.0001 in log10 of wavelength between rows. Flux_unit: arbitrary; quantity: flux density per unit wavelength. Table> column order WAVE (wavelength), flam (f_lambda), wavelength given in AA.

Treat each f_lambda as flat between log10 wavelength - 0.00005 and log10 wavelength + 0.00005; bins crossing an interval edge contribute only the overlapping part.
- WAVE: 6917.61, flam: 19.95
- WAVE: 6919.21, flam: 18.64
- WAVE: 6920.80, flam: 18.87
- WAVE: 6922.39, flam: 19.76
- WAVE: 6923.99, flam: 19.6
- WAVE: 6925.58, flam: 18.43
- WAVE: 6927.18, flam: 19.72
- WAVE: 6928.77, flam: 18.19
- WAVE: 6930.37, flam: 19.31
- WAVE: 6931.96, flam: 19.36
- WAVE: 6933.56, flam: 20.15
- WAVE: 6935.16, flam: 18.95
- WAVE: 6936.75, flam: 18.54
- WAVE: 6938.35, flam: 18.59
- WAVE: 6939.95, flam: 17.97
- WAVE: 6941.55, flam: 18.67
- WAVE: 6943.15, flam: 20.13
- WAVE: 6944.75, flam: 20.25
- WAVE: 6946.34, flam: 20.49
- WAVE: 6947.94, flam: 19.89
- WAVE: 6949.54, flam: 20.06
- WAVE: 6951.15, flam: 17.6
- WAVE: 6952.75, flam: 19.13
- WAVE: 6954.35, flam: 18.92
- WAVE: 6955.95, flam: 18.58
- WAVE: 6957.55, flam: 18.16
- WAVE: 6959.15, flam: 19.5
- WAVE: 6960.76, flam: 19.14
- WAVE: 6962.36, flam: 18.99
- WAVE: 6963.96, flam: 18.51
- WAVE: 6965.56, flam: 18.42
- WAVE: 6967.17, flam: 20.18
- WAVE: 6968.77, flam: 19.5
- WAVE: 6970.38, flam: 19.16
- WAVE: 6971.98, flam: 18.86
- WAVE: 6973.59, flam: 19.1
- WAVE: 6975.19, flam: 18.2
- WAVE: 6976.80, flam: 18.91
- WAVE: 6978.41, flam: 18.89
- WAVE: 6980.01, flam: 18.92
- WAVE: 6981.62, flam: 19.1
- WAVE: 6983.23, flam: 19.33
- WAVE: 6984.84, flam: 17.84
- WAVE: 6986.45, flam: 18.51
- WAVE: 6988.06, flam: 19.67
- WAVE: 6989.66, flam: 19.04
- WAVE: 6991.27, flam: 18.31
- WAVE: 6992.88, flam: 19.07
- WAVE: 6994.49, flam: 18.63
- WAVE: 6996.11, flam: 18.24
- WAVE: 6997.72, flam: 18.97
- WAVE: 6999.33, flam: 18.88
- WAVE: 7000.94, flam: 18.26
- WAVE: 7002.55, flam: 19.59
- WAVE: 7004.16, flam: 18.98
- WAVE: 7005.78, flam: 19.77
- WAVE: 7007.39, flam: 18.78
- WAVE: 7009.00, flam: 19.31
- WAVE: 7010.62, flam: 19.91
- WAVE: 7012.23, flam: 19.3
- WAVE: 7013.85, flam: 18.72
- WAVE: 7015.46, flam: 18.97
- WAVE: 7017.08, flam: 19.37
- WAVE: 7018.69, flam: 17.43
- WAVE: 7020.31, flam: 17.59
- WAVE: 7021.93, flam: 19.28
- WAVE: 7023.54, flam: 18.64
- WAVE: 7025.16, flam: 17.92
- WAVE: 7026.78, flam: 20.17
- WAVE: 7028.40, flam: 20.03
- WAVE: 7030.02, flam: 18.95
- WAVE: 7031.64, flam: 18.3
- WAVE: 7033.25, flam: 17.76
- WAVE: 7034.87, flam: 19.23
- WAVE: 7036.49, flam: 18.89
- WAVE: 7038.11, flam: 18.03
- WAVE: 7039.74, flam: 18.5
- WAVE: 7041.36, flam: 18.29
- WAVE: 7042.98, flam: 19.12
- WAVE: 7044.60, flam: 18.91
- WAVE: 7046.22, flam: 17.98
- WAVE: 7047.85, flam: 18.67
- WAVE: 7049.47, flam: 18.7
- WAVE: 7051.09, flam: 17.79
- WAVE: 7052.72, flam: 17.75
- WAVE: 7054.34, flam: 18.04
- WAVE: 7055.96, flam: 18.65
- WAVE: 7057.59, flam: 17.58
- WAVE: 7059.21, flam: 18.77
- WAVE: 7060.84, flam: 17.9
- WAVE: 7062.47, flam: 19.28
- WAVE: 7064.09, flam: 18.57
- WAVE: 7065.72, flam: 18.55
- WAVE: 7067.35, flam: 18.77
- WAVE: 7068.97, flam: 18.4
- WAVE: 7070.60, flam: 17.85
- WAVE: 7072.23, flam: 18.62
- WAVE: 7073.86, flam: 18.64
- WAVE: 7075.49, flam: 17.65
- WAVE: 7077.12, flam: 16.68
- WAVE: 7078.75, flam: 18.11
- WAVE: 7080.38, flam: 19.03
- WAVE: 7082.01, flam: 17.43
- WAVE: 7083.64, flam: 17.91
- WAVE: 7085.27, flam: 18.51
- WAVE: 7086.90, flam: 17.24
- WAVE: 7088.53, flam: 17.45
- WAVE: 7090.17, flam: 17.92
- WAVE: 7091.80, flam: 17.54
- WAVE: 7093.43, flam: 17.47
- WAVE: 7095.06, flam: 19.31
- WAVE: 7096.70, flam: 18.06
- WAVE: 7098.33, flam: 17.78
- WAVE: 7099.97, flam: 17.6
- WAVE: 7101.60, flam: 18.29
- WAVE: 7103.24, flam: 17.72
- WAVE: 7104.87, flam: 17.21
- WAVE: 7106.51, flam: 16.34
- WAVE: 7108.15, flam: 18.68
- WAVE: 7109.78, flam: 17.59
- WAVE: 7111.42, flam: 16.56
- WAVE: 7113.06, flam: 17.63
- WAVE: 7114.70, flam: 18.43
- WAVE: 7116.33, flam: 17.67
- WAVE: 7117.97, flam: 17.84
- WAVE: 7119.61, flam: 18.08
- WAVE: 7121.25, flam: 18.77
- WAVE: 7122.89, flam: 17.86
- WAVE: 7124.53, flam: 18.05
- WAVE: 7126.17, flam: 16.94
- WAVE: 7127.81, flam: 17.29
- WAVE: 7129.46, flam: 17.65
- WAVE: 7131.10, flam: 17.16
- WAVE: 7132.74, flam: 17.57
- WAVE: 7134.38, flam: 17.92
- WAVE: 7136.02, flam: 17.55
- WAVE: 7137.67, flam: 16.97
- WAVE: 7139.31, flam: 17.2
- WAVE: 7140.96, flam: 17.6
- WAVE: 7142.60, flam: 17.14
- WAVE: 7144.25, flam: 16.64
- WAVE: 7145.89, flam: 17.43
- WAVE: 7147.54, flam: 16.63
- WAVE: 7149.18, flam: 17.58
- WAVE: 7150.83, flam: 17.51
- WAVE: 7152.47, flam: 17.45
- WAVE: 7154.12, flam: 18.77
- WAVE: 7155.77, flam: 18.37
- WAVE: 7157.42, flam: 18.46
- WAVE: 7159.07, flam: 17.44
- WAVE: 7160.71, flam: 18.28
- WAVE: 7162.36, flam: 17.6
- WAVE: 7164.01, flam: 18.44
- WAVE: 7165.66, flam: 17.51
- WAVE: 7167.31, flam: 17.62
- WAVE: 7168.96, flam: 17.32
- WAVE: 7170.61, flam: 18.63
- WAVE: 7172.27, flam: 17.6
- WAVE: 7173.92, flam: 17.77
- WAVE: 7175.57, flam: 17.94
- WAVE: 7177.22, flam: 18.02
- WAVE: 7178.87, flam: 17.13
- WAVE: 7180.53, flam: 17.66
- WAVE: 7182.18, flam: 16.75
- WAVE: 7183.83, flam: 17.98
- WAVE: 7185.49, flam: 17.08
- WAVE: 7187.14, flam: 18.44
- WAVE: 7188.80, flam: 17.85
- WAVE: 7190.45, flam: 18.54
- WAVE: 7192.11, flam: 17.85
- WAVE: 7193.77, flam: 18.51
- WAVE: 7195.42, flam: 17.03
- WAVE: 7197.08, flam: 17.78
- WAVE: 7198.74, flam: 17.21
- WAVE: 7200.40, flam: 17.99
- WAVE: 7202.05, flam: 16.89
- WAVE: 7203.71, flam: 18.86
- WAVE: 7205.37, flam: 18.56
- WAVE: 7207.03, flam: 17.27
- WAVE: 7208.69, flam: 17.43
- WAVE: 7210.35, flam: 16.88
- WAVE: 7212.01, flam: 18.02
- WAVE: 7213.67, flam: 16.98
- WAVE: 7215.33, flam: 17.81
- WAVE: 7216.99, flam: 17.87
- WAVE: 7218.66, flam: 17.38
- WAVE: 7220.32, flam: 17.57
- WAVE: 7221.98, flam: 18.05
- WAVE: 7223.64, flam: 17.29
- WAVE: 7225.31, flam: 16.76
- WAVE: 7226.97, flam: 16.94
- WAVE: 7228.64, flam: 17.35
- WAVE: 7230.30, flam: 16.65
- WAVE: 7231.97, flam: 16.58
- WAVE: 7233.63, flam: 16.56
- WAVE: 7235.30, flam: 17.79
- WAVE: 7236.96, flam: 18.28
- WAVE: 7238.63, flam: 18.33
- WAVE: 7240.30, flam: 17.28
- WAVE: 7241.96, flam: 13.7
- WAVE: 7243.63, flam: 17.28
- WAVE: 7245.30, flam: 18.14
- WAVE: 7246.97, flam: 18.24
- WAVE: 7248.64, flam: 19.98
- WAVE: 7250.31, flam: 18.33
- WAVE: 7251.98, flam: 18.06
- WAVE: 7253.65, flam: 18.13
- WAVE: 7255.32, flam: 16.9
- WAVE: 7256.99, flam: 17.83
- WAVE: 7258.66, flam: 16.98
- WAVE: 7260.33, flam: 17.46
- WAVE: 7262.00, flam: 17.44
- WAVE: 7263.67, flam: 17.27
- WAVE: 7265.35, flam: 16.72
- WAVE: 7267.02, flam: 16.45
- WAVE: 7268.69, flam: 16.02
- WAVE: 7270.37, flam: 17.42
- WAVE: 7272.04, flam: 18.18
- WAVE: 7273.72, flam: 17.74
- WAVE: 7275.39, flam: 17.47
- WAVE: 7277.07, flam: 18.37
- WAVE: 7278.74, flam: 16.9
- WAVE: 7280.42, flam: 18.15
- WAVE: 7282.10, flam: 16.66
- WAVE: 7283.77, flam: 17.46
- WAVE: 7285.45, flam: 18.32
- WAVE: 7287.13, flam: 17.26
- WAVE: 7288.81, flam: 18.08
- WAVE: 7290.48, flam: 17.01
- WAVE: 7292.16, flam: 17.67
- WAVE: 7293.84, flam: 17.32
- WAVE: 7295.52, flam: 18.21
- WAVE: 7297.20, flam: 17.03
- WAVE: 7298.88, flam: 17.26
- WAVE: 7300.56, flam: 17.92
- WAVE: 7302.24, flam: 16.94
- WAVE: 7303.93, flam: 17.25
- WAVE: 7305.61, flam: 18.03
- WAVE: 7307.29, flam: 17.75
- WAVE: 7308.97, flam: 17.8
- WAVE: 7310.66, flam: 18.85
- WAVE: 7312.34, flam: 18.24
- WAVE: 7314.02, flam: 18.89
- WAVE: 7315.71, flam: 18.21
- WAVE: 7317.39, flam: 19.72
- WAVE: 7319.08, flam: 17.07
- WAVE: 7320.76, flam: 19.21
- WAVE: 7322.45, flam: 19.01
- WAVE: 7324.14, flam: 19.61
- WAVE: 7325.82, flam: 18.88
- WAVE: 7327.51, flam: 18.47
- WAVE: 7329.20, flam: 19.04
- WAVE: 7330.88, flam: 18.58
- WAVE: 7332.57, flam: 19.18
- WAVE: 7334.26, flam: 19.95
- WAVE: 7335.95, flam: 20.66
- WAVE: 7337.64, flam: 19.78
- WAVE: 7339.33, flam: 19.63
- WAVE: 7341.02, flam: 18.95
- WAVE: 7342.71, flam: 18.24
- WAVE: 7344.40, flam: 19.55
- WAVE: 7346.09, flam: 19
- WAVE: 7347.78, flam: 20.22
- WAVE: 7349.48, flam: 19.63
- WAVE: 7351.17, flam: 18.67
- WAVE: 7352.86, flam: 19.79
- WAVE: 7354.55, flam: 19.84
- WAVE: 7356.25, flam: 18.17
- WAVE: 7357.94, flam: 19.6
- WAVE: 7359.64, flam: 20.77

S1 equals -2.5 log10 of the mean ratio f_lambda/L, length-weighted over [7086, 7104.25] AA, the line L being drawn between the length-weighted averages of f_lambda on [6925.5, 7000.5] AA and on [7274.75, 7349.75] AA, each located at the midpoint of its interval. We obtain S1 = 0.05 mag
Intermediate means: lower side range 19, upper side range 18.4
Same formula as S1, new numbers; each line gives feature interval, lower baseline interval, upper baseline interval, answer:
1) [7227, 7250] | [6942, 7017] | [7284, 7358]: 0.078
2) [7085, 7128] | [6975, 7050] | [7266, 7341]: 0.049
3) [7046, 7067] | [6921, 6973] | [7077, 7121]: -0.009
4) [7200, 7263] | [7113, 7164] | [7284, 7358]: 0.038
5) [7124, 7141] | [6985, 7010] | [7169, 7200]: 0.040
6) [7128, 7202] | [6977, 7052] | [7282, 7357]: 0.060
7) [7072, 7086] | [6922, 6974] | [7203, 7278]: 0.021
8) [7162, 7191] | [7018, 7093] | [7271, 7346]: 0.033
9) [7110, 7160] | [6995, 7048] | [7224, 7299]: 0.033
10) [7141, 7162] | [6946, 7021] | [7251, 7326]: 0.039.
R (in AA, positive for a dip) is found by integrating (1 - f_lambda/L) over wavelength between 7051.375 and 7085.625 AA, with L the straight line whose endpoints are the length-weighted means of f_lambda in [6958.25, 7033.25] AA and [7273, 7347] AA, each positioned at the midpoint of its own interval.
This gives 1.04 AA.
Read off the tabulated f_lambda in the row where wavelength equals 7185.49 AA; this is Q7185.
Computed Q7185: 17.08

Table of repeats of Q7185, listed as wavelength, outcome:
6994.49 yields 18.63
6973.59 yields 19.1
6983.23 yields 19.33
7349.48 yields 19.63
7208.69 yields 17.43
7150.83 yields 17.51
